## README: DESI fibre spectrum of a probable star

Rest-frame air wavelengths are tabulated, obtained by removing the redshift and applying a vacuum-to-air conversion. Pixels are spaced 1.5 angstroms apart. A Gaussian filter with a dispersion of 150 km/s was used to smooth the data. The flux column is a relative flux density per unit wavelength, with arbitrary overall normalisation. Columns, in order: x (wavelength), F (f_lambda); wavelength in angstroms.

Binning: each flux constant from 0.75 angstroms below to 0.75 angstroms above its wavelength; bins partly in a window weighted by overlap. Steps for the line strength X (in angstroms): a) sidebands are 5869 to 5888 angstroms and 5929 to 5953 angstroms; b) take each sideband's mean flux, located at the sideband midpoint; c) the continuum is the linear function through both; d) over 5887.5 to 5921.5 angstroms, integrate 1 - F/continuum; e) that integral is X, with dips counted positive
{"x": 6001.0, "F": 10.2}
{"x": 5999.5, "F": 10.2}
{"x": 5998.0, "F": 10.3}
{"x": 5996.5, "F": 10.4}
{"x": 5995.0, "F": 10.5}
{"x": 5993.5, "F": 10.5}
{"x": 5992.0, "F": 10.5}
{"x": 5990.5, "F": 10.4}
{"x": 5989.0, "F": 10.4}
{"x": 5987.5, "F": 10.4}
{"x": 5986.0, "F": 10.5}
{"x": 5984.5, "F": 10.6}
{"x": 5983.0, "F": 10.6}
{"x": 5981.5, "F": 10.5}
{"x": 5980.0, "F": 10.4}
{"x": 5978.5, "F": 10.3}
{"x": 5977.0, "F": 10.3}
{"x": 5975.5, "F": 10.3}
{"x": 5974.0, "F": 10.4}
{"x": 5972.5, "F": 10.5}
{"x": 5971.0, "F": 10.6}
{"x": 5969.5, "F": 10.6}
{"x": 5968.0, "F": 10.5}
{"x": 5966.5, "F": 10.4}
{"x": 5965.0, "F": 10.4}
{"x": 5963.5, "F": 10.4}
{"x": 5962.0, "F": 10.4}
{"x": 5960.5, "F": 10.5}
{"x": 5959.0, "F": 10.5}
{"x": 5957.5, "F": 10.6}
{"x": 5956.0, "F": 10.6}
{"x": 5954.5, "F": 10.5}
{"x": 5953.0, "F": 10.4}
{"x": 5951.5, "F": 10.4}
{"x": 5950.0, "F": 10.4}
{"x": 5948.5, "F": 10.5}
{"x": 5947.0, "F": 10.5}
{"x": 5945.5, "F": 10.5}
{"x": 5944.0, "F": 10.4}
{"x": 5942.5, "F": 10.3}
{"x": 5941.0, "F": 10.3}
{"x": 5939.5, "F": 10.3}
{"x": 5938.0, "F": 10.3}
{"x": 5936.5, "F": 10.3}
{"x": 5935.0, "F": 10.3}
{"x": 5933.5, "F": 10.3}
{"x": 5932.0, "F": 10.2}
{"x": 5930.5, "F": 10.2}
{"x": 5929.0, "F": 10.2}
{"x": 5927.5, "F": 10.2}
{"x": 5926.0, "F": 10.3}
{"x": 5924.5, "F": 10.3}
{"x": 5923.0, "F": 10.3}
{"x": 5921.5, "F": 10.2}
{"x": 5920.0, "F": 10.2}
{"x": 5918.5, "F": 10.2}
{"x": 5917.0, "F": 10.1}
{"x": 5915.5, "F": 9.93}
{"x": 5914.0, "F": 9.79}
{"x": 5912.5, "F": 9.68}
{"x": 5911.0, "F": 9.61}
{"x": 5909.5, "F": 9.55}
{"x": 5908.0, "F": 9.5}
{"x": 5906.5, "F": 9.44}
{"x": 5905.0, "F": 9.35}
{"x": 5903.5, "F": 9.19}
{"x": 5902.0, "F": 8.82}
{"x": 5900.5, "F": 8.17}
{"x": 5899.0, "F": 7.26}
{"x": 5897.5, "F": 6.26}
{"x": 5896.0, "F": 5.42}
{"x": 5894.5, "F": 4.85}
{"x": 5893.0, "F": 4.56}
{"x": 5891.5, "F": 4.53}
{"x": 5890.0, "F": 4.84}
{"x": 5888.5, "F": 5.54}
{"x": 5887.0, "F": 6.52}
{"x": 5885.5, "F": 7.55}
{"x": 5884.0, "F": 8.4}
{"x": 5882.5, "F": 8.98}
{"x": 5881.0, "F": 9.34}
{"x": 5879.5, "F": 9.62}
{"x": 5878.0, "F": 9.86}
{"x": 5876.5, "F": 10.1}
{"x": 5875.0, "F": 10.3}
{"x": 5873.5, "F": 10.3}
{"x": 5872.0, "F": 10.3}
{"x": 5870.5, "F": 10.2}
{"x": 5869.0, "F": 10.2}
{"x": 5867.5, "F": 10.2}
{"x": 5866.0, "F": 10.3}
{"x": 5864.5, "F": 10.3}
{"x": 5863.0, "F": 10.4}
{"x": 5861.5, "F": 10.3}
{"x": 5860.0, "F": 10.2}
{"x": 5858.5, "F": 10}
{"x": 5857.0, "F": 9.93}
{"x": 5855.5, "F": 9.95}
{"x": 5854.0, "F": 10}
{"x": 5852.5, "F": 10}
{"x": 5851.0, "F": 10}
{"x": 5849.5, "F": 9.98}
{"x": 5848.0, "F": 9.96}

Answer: 5.9 angstroms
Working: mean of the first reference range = 9.28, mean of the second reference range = 10.3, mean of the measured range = 8.07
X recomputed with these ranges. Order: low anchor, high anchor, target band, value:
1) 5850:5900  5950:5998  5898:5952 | -1.81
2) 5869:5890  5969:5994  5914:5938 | -1.49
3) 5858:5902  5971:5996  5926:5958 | -2.40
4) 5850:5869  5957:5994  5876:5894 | 4.92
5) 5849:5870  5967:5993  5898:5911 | 1.72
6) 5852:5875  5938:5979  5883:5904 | 7.57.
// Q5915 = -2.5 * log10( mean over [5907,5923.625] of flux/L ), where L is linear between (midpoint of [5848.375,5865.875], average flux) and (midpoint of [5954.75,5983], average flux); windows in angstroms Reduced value 0.04 mag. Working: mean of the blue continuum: 10.1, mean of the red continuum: 10.5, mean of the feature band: 9.9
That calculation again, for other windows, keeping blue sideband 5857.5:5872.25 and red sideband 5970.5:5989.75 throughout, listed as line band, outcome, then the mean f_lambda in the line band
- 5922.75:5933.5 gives 0.01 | 10.2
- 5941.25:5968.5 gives -0.01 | 10.5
